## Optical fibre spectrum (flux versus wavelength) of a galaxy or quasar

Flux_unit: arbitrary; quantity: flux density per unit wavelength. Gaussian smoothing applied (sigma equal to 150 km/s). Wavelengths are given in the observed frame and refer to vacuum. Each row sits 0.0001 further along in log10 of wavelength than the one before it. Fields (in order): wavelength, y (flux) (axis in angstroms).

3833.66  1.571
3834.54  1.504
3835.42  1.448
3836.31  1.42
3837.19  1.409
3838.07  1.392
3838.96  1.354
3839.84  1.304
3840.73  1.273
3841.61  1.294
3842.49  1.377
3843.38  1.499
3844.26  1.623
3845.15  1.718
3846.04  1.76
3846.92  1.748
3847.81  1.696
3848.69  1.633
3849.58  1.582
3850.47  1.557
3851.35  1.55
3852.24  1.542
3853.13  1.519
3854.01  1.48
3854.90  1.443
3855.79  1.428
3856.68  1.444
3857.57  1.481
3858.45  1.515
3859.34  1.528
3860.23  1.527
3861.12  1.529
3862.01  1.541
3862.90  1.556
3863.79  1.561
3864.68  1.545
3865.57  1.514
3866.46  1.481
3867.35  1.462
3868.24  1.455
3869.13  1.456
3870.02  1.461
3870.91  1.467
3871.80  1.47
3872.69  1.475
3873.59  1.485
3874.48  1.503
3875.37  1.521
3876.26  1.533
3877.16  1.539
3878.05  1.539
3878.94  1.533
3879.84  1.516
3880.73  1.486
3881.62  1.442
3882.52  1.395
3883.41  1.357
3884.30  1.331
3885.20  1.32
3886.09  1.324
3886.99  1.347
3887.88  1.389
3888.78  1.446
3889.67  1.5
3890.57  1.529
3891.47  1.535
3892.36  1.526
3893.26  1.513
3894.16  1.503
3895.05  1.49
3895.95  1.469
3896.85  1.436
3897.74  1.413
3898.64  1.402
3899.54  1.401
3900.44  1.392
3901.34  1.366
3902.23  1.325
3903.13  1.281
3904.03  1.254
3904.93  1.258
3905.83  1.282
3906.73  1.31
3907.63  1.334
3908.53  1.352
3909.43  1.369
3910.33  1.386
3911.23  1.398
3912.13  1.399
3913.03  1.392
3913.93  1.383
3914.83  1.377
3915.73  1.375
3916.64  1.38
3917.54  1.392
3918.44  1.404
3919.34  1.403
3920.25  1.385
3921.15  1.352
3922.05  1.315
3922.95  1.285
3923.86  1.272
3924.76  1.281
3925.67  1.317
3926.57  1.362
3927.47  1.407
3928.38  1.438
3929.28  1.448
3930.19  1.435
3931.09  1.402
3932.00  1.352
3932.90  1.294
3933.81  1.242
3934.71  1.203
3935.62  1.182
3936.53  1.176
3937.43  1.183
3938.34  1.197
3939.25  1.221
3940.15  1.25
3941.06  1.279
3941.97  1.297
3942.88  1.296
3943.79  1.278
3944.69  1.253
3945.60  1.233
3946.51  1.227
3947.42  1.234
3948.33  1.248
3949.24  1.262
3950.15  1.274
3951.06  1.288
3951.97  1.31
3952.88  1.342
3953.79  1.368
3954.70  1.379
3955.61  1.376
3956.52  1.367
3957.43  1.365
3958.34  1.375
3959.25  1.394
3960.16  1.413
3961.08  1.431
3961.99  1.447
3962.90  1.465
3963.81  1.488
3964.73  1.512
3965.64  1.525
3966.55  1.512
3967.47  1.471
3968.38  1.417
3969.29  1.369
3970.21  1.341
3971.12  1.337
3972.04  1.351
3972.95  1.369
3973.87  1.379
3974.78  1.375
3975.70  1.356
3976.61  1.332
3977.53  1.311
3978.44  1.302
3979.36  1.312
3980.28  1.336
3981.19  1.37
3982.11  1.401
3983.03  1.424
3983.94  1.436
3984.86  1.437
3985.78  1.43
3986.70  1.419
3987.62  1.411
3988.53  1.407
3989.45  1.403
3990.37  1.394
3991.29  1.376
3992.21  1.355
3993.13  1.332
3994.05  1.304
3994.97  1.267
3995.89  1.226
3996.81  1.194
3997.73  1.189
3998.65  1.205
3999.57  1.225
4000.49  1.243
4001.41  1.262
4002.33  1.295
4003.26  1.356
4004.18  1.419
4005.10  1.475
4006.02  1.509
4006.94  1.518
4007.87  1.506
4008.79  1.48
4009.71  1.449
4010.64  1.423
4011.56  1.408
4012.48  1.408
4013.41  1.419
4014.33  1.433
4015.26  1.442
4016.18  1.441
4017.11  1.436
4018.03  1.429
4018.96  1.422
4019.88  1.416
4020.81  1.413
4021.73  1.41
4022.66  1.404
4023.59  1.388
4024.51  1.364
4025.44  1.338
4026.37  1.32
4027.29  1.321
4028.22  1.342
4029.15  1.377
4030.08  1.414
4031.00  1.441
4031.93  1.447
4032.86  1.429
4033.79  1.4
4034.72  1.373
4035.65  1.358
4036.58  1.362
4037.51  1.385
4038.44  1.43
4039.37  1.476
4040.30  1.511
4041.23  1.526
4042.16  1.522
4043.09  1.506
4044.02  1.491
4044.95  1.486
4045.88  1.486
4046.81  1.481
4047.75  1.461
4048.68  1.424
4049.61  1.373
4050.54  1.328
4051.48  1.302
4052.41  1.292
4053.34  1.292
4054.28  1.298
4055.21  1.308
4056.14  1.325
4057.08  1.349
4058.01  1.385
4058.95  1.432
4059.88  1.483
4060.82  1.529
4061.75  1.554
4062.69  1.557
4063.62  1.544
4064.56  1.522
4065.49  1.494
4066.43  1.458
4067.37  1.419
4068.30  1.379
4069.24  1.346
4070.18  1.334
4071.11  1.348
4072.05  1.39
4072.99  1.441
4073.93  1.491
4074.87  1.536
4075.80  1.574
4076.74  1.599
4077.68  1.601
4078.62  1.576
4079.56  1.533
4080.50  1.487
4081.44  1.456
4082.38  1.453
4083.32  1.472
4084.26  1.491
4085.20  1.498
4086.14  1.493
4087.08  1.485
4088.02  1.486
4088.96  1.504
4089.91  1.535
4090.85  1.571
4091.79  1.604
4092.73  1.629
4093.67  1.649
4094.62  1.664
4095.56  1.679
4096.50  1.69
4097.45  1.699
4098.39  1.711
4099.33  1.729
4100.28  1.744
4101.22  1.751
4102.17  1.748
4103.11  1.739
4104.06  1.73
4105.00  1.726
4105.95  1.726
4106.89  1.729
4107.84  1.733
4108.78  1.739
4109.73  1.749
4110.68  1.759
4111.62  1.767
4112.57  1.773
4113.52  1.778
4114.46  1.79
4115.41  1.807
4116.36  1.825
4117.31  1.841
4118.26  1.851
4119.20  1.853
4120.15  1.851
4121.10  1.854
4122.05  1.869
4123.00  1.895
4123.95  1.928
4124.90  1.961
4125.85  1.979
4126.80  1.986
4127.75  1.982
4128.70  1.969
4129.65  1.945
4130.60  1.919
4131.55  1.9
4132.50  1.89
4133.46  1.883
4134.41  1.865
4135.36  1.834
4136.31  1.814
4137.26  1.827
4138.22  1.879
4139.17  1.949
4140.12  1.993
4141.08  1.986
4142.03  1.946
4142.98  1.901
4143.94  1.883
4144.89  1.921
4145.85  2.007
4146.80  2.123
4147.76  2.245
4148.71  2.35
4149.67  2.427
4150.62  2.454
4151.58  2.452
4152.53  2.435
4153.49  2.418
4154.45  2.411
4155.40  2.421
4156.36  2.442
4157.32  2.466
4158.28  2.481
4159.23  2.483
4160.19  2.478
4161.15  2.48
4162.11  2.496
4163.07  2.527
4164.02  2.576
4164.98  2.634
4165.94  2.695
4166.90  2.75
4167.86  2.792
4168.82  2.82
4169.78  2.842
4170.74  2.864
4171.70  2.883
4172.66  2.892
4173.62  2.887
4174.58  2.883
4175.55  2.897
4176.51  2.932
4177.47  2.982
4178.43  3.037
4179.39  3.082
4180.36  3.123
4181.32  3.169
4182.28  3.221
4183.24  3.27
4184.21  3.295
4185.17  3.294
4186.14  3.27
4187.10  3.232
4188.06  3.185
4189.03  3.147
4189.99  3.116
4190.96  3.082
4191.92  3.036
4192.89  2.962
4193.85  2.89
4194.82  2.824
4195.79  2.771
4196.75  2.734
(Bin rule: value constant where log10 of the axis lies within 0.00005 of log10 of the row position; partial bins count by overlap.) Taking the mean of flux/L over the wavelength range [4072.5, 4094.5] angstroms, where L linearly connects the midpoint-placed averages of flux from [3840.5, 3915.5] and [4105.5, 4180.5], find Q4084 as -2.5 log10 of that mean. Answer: 0.32 mag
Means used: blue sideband 1.46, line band 1.53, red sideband 2.22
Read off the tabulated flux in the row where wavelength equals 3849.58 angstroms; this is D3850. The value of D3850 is 1.582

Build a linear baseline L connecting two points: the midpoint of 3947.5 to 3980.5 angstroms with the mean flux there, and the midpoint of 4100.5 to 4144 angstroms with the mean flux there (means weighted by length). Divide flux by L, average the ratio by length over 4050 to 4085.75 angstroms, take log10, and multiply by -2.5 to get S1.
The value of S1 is 0.168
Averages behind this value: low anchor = 1.37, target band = 1.44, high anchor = 1.85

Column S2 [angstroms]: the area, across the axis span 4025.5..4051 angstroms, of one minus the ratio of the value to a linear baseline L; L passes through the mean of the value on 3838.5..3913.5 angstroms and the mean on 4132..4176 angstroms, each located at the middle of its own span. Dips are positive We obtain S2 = 7.2 angstroms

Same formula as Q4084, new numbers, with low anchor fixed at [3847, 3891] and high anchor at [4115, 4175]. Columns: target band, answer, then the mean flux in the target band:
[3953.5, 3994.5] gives 0.259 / 1.39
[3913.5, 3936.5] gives 0.215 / 1.34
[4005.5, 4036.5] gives 0.317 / 1.41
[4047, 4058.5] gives 0.417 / 1.35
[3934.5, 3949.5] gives 0.336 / 1.24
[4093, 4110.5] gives 0.222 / 1.72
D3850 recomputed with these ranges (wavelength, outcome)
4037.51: 1.385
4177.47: 2.982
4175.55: 2.897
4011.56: 1.408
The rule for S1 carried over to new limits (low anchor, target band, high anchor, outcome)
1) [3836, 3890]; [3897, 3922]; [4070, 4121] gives 0.116 mag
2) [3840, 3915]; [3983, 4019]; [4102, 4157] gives 0.231 mag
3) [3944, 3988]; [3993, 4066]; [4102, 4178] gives 0.184 mag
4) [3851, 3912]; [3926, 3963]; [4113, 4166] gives 0.217 mag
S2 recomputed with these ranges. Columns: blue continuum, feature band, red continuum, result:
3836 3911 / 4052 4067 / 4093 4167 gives 3.5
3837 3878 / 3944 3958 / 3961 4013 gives 1.1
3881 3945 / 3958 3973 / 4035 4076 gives -0.5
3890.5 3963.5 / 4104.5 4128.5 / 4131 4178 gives 4.1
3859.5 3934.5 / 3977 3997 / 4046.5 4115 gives 1.6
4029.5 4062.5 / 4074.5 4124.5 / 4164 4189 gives 9.3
